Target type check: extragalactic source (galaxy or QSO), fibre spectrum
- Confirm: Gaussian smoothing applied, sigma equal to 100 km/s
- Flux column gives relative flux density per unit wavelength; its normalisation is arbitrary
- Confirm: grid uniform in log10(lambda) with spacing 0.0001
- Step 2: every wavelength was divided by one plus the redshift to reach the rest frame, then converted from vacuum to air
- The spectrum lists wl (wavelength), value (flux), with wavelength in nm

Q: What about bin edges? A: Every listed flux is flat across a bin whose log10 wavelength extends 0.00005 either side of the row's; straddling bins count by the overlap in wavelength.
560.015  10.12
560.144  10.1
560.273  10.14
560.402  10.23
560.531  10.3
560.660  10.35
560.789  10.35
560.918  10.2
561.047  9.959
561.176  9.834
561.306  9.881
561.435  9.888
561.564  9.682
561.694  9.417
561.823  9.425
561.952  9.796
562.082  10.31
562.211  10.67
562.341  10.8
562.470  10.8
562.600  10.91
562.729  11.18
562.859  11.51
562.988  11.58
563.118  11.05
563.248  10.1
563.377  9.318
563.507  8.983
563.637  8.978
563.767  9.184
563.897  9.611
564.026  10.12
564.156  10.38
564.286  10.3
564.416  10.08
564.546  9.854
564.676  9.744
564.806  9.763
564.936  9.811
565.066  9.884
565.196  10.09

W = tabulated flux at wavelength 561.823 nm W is 9.425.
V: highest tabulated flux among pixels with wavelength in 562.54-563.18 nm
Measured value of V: 11.58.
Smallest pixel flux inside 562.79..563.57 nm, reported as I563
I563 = 8.983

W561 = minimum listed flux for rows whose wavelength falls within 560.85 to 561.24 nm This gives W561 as 9.834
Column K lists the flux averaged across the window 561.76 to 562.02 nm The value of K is 9.61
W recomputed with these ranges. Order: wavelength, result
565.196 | 10.09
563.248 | 10.1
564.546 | 9.854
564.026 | 10.12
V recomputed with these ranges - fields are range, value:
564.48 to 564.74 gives 9.854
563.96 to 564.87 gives 10.38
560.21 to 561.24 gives 10.35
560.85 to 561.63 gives 10.2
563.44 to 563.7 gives 8.983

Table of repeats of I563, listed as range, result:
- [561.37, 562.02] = 9.417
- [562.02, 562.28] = 10.31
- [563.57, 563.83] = 8.978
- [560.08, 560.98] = 10.1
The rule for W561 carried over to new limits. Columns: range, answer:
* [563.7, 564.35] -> 9.184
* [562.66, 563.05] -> 11.18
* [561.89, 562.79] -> 9.796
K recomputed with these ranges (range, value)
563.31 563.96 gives 9.22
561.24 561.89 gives 9.66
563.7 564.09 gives 9.65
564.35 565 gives 9.85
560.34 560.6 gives 10.3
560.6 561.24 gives 10.1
